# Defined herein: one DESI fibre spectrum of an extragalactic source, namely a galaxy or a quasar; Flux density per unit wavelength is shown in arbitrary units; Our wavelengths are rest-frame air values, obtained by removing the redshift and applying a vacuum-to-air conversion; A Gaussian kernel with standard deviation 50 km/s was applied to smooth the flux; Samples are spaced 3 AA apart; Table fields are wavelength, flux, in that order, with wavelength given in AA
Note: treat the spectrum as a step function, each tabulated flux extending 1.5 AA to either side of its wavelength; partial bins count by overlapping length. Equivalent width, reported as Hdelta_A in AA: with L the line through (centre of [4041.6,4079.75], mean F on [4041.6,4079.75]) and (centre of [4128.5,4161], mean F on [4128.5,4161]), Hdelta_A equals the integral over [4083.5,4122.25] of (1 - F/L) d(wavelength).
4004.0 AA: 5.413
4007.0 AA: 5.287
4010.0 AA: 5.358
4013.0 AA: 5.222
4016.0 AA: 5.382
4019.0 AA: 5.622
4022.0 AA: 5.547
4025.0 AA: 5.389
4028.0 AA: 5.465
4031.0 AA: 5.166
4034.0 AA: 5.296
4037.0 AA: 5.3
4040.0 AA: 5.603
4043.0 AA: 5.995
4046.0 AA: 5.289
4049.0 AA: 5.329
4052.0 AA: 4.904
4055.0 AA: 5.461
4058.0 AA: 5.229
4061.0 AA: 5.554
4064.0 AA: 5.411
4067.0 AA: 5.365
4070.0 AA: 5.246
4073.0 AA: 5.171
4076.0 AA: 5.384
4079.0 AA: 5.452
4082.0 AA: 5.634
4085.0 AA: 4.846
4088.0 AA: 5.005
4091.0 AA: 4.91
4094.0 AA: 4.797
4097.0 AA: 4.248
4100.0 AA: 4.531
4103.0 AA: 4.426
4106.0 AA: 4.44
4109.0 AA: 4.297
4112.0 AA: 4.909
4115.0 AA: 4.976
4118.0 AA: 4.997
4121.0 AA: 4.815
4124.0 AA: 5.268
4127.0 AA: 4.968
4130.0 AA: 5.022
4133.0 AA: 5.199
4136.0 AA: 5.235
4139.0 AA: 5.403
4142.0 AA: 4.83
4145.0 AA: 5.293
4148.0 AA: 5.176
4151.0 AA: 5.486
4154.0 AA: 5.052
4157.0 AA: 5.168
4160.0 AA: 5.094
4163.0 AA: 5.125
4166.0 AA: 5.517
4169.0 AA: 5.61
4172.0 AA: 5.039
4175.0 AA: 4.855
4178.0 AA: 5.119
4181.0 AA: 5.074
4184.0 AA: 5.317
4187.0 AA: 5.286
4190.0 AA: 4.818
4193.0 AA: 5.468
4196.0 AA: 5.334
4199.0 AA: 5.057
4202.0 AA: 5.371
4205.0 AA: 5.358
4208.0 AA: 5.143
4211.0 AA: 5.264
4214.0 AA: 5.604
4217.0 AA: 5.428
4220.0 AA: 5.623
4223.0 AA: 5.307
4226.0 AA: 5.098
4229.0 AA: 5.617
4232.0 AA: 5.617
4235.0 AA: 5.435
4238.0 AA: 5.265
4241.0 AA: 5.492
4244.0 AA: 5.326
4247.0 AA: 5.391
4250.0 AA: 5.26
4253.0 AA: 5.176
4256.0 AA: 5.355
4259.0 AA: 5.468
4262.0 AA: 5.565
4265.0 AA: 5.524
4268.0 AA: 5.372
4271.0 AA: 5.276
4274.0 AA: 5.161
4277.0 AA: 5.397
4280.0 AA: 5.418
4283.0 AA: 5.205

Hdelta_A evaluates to 4.2 AA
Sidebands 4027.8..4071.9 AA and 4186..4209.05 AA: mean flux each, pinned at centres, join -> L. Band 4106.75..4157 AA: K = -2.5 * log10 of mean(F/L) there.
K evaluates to 0.05 mag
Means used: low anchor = 5.37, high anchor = 5.23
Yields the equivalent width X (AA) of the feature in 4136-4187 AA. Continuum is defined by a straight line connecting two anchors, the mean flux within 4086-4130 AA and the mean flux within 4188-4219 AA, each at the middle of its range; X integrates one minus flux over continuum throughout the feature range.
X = -1.4 AA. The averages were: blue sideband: 4.77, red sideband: 5.29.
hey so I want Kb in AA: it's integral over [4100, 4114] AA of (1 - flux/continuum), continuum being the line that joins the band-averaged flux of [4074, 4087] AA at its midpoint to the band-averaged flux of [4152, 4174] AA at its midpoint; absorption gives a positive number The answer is 2.0 AA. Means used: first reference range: 5.31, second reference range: 5.23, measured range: 4.54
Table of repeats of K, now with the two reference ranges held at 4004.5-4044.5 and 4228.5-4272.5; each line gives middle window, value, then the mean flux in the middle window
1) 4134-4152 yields 0.038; 5.23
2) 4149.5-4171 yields 0.026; 5.29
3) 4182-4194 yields 0.042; 5.21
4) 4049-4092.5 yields 0.034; 5.26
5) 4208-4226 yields 0.004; 5.39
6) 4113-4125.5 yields 0.086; 5.01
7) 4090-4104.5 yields 0.186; 4.57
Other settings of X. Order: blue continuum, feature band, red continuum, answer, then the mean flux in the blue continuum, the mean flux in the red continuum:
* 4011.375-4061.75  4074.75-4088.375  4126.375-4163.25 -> 0.0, 5.39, 5.16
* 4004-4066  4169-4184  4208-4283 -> 0.8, 5.39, 5.38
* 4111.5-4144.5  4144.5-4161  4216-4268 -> -0.2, 5.07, 5.41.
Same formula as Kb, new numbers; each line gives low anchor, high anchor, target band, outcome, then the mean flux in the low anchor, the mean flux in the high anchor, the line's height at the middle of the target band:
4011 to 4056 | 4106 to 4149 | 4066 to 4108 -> 1.9 AA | 5.4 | 5.01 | 5.17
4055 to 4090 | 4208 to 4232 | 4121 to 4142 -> 0.8 AA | 5.3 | 5.42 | 5.35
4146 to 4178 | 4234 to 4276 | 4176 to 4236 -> -0.3 AA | 5.21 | 5.36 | 5.28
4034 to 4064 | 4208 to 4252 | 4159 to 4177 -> 0.6 AA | 5.4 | 5.4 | 5.4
